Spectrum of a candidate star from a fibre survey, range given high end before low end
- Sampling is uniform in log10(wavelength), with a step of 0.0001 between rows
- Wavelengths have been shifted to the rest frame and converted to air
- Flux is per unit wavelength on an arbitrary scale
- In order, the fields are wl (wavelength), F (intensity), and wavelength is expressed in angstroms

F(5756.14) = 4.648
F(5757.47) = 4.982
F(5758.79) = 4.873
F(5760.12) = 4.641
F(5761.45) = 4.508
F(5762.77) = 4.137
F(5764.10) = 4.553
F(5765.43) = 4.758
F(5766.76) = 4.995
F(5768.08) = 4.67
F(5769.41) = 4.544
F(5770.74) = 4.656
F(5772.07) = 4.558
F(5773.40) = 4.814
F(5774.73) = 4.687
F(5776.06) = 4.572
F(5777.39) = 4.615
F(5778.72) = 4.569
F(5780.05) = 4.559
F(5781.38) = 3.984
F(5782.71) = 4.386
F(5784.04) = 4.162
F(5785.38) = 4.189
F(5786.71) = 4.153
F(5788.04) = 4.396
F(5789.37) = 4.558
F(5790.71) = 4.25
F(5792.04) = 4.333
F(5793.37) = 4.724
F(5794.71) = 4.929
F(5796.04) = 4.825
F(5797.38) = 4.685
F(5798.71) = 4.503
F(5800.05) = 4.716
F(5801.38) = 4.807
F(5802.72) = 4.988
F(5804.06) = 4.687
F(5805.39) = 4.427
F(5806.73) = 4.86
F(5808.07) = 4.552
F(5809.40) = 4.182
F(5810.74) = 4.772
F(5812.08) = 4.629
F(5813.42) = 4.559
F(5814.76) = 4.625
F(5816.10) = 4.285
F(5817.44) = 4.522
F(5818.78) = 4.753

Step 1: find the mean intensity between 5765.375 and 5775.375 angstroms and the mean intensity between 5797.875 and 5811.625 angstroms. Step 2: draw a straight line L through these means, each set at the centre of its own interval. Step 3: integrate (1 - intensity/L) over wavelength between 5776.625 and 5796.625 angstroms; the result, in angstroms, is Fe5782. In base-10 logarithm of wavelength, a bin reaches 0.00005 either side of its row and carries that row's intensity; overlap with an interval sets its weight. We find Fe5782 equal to 1.02 angstroms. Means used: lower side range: 4.71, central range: 4.44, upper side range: 4.65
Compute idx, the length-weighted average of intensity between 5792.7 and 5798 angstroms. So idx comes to 4.79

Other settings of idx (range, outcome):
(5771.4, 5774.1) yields 4.68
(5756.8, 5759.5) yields 4.92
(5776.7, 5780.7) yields 4.58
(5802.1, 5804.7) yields 4.83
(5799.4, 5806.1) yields 4.73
